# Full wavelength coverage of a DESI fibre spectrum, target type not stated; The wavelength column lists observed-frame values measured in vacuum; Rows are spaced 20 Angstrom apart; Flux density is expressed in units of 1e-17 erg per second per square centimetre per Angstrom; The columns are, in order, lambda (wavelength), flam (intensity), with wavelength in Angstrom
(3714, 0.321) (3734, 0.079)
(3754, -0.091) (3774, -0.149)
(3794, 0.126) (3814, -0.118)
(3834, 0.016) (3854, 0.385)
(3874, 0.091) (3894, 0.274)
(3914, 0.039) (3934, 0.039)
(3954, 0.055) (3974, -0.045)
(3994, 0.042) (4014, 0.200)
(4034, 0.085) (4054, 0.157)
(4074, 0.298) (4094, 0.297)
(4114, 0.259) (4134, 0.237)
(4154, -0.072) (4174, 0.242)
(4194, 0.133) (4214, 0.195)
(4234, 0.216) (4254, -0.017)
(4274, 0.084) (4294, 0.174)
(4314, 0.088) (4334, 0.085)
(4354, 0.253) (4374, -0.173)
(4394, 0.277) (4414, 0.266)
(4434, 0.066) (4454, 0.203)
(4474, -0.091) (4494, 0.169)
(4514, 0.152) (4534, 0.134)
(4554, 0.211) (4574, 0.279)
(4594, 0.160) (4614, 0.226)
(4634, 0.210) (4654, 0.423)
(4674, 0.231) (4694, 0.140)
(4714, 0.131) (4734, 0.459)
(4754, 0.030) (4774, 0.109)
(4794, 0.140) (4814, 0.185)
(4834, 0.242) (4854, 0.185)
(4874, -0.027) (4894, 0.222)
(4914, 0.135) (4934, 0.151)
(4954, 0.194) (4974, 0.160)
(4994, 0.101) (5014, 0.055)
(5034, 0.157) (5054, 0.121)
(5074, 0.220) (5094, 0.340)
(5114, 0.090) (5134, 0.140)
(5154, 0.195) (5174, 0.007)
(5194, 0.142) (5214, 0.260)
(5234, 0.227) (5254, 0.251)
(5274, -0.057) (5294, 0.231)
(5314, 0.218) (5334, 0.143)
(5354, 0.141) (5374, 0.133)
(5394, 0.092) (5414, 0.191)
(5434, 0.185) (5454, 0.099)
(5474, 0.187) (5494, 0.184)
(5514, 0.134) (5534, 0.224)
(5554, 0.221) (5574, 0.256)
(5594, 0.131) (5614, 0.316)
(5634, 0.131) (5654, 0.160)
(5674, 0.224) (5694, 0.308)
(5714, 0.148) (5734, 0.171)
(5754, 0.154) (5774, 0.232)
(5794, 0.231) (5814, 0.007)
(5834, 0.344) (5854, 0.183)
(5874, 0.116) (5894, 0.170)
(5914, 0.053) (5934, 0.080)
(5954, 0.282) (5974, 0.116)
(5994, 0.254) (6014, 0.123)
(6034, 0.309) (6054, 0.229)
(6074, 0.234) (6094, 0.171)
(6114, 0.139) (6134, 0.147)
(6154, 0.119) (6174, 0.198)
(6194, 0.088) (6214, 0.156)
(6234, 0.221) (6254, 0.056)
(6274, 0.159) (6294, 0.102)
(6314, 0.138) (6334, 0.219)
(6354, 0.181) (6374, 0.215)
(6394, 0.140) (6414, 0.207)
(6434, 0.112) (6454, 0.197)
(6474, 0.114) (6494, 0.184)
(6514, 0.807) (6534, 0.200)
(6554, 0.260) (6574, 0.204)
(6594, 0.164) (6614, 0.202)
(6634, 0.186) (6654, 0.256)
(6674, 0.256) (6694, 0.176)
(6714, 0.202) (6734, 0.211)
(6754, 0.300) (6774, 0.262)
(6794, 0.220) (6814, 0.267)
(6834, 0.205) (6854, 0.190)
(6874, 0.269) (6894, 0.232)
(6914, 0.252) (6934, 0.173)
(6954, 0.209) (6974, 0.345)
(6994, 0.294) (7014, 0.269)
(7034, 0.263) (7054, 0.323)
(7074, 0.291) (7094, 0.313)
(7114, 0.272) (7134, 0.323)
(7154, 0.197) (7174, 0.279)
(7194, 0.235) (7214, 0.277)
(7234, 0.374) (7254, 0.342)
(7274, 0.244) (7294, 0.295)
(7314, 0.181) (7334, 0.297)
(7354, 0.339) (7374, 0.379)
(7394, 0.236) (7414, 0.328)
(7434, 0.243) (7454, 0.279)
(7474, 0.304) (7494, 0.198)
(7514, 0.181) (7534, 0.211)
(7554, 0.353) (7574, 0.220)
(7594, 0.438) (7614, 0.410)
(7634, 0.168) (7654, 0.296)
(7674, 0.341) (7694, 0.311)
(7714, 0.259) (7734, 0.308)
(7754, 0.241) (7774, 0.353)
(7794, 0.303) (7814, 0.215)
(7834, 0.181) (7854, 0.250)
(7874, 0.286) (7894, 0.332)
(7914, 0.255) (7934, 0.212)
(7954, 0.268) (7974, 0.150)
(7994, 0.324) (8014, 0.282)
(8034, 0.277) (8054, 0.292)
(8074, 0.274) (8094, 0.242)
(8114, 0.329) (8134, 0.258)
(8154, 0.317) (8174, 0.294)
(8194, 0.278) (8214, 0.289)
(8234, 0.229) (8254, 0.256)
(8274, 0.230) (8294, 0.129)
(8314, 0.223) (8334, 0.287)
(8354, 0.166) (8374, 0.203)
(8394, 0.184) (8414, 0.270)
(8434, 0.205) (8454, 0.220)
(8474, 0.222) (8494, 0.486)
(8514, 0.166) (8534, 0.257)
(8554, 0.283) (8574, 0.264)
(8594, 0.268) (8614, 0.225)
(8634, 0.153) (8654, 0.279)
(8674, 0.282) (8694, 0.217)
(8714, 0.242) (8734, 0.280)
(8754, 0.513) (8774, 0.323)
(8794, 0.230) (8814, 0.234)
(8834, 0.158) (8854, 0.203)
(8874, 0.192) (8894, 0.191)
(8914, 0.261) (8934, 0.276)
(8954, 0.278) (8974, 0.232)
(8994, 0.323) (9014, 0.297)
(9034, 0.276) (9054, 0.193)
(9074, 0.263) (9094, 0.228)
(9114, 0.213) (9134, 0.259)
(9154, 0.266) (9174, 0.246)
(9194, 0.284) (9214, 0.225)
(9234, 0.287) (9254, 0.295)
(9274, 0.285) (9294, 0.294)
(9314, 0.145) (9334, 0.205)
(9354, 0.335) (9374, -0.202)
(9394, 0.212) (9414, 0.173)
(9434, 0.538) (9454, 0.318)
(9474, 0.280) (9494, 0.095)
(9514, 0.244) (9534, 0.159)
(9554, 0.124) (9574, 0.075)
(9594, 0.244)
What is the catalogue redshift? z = 0.75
